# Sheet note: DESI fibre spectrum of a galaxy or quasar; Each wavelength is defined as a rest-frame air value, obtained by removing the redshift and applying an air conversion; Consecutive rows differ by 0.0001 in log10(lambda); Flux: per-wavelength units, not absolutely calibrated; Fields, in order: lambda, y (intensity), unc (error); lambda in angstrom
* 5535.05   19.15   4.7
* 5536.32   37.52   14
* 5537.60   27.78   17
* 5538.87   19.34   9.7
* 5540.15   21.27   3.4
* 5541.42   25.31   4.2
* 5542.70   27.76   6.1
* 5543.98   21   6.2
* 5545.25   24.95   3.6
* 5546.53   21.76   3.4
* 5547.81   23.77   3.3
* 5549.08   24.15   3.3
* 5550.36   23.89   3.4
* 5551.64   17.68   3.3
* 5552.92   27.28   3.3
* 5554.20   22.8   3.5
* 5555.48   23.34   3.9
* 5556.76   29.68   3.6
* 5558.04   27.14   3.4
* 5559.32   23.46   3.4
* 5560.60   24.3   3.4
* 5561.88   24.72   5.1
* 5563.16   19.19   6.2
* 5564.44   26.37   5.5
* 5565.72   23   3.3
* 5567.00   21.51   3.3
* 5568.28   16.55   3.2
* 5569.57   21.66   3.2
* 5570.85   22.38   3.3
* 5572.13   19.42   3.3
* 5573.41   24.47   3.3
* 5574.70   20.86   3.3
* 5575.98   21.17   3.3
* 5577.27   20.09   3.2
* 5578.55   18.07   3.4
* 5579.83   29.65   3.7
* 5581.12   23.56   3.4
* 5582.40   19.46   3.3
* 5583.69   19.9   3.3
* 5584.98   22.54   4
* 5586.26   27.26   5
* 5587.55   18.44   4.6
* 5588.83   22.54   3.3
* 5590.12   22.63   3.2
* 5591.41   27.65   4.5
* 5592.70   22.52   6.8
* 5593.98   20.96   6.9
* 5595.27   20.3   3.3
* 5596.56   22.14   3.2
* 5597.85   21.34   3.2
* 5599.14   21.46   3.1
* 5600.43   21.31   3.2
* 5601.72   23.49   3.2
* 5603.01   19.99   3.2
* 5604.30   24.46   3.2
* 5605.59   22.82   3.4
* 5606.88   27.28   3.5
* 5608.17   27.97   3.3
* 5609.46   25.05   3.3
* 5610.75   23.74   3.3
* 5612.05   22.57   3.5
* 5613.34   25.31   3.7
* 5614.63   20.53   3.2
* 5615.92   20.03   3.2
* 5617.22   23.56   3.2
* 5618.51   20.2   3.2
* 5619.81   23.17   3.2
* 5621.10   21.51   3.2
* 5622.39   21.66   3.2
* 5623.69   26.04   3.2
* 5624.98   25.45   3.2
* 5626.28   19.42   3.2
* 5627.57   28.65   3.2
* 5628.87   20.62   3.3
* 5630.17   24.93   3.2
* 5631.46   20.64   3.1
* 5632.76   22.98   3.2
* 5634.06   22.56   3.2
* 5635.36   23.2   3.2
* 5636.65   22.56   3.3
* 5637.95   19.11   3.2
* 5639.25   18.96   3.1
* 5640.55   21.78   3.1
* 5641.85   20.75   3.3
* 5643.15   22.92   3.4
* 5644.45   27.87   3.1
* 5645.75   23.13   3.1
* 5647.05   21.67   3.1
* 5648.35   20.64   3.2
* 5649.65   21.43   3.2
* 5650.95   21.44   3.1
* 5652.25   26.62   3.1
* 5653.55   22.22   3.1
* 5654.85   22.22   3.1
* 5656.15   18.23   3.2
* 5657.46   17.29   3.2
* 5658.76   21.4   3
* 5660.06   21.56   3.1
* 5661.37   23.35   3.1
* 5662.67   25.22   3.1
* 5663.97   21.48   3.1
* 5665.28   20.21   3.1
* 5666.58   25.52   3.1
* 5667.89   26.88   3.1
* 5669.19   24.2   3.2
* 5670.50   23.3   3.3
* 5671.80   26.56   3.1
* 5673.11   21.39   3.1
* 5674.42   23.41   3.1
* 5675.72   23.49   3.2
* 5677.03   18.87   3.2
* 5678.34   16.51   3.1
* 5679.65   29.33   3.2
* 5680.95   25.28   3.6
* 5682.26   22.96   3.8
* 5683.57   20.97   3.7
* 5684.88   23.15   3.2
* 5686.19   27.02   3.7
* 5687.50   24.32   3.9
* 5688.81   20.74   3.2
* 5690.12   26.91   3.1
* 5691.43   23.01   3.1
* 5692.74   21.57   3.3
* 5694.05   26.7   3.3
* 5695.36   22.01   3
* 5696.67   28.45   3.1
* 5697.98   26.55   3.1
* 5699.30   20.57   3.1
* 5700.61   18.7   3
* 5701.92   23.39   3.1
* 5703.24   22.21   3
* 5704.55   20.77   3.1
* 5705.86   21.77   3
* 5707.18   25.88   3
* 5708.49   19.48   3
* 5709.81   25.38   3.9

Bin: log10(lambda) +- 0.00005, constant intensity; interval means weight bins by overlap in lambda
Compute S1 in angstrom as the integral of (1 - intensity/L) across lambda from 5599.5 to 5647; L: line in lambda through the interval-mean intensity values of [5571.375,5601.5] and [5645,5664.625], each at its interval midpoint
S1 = -2.02 angstrom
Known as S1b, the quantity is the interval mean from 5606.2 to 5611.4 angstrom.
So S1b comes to 26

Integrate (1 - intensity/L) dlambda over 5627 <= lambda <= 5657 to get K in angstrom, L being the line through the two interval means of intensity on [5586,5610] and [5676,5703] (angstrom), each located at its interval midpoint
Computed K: 1.1 angstrom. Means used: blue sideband 23.1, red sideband 23.3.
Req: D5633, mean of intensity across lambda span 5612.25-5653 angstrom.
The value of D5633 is 22.6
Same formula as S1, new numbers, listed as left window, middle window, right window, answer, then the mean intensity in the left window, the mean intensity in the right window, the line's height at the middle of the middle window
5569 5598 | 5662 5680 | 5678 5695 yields 0.28 angstrom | 22.1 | 23.8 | 23.6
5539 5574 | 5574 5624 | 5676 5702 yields 1.38 angstrom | 23.2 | 23.4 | 23.3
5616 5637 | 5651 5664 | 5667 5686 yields 0.70 angstrom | 22.9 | 23.4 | 23.2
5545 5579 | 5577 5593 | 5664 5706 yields 0.10 angstrom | 22.7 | 23.3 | 22.8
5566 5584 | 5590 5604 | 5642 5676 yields -0.28 angstrom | 21.4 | 22.8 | 21.8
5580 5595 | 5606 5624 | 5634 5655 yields -0.74 angstrom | 22.7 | 22.3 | 22.5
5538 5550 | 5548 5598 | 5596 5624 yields 1.07 angstrom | 23.4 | 22.9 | 23.2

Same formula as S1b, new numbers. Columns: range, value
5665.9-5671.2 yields 25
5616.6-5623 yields 22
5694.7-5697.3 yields 25.2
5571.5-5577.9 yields 21.2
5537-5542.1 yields 23.4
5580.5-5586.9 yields 22.5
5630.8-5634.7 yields 22.1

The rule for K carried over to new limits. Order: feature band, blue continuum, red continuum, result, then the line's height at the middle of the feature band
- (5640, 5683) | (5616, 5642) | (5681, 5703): 0.5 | 23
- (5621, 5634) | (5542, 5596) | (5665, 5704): 0.0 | 23.2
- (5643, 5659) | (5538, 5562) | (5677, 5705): 0.9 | 23.5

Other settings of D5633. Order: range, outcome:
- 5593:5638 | 22.8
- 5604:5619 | 23.6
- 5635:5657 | 22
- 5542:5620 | 22.9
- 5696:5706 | 22.9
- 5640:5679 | 22.4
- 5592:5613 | 23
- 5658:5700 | 23.5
